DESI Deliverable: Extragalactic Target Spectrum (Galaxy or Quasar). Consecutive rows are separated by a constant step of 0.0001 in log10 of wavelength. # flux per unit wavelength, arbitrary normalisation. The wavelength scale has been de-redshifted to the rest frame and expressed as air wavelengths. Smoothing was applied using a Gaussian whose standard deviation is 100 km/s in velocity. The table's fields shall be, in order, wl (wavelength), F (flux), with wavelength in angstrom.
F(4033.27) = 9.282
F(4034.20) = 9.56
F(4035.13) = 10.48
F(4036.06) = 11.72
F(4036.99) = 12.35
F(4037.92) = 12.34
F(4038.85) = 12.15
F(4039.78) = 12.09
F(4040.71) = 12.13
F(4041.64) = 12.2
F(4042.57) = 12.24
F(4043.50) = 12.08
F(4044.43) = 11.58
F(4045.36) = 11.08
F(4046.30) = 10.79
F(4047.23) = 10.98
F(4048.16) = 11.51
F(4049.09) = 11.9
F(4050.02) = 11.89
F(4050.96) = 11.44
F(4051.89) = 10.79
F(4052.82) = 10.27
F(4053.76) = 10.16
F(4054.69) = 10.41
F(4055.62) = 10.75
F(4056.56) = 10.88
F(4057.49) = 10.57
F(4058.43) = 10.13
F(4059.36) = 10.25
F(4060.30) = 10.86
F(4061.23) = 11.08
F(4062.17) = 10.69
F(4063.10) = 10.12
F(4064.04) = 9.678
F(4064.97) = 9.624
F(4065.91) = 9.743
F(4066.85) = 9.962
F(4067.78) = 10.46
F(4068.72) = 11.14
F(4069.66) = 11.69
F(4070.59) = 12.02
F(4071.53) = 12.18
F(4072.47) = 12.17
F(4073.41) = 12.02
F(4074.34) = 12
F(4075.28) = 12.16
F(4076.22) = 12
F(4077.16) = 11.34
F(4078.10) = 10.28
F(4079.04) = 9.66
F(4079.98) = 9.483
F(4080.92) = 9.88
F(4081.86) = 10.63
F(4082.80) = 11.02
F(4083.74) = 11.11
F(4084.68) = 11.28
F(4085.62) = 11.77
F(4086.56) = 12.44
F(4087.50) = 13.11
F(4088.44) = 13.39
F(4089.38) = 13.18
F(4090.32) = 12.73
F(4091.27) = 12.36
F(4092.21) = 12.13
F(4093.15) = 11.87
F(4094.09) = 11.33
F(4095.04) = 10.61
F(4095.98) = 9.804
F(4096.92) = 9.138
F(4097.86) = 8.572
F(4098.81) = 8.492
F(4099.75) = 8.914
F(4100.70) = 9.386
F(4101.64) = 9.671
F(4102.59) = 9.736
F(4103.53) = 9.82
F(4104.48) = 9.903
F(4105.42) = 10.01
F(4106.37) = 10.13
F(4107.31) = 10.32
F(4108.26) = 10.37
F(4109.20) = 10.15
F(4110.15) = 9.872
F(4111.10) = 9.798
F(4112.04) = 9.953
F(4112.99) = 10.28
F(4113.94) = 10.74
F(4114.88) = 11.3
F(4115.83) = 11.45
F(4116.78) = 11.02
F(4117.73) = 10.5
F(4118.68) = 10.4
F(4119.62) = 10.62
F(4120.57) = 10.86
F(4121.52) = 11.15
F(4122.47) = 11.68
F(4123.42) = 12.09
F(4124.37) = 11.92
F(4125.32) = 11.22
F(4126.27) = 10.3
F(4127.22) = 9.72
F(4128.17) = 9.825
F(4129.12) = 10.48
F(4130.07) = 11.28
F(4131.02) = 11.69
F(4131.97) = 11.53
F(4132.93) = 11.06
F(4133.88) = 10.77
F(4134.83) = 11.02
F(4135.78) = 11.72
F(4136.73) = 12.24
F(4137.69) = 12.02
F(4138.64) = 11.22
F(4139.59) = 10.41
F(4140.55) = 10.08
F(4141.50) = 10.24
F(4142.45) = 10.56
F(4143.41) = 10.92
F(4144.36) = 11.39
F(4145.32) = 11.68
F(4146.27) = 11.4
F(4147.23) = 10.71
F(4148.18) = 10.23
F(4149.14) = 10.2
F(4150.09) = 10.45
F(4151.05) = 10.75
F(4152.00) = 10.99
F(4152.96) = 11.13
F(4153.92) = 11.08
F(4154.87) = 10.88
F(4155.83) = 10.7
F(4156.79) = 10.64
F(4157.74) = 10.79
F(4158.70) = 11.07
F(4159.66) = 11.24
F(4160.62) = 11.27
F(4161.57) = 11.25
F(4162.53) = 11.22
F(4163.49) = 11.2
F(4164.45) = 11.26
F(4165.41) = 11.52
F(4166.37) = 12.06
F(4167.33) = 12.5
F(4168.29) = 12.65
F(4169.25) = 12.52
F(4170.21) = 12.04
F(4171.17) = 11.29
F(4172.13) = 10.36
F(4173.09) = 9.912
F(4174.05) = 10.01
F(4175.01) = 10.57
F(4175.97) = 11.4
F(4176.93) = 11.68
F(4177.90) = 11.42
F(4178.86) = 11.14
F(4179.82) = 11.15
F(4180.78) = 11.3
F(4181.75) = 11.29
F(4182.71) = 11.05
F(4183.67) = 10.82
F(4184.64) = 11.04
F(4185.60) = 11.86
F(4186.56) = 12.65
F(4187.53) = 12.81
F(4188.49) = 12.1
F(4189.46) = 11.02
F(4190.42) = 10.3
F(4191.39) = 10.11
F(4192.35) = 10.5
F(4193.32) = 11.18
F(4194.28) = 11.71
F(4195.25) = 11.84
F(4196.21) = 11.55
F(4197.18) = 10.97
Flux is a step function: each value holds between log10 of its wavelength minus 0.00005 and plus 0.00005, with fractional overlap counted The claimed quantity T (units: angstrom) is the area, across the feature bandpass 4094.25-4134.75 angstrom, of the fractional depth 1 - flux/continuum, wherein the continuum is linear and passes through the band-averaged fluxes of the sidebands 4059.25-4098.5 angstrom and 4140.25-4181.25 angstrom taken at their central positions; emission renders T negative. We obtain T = 2.55 angstrom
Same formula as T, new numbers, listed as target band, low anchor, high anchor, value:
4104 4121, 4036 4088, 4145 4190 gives 1.2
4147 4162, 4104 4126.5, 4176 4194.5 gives 0.3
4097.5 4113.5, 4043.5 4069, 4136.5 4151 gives 1.6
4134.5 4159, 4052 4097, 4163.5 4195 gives 0.7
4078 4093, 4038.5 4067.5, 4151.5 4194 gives -0.7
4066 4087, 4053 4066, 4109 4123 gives -1.5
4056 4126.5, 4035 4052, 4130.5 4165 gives 3.6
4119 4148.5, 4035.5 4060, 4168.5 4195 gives 0.6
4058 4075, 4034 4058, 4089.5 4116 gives 0.1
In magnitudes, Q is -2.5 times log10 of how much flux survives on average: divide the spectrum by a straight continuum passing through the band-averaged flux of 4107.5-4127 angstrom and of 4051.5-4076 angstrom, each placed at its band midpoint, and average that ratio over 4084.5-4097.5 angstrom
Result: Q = -0.094 mag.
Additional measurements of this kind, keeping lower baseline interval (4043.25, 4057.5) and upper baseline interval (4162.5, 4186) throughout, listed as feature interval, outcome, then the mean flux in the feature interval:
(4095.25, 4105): 0.189 mag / 9.39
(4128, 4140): 0.003 mag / 11.2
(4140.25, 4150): 0.051 mag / 10.7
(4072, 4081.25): 0.001 mag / 11.1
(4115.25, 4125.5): 0.005 mag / 11.2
